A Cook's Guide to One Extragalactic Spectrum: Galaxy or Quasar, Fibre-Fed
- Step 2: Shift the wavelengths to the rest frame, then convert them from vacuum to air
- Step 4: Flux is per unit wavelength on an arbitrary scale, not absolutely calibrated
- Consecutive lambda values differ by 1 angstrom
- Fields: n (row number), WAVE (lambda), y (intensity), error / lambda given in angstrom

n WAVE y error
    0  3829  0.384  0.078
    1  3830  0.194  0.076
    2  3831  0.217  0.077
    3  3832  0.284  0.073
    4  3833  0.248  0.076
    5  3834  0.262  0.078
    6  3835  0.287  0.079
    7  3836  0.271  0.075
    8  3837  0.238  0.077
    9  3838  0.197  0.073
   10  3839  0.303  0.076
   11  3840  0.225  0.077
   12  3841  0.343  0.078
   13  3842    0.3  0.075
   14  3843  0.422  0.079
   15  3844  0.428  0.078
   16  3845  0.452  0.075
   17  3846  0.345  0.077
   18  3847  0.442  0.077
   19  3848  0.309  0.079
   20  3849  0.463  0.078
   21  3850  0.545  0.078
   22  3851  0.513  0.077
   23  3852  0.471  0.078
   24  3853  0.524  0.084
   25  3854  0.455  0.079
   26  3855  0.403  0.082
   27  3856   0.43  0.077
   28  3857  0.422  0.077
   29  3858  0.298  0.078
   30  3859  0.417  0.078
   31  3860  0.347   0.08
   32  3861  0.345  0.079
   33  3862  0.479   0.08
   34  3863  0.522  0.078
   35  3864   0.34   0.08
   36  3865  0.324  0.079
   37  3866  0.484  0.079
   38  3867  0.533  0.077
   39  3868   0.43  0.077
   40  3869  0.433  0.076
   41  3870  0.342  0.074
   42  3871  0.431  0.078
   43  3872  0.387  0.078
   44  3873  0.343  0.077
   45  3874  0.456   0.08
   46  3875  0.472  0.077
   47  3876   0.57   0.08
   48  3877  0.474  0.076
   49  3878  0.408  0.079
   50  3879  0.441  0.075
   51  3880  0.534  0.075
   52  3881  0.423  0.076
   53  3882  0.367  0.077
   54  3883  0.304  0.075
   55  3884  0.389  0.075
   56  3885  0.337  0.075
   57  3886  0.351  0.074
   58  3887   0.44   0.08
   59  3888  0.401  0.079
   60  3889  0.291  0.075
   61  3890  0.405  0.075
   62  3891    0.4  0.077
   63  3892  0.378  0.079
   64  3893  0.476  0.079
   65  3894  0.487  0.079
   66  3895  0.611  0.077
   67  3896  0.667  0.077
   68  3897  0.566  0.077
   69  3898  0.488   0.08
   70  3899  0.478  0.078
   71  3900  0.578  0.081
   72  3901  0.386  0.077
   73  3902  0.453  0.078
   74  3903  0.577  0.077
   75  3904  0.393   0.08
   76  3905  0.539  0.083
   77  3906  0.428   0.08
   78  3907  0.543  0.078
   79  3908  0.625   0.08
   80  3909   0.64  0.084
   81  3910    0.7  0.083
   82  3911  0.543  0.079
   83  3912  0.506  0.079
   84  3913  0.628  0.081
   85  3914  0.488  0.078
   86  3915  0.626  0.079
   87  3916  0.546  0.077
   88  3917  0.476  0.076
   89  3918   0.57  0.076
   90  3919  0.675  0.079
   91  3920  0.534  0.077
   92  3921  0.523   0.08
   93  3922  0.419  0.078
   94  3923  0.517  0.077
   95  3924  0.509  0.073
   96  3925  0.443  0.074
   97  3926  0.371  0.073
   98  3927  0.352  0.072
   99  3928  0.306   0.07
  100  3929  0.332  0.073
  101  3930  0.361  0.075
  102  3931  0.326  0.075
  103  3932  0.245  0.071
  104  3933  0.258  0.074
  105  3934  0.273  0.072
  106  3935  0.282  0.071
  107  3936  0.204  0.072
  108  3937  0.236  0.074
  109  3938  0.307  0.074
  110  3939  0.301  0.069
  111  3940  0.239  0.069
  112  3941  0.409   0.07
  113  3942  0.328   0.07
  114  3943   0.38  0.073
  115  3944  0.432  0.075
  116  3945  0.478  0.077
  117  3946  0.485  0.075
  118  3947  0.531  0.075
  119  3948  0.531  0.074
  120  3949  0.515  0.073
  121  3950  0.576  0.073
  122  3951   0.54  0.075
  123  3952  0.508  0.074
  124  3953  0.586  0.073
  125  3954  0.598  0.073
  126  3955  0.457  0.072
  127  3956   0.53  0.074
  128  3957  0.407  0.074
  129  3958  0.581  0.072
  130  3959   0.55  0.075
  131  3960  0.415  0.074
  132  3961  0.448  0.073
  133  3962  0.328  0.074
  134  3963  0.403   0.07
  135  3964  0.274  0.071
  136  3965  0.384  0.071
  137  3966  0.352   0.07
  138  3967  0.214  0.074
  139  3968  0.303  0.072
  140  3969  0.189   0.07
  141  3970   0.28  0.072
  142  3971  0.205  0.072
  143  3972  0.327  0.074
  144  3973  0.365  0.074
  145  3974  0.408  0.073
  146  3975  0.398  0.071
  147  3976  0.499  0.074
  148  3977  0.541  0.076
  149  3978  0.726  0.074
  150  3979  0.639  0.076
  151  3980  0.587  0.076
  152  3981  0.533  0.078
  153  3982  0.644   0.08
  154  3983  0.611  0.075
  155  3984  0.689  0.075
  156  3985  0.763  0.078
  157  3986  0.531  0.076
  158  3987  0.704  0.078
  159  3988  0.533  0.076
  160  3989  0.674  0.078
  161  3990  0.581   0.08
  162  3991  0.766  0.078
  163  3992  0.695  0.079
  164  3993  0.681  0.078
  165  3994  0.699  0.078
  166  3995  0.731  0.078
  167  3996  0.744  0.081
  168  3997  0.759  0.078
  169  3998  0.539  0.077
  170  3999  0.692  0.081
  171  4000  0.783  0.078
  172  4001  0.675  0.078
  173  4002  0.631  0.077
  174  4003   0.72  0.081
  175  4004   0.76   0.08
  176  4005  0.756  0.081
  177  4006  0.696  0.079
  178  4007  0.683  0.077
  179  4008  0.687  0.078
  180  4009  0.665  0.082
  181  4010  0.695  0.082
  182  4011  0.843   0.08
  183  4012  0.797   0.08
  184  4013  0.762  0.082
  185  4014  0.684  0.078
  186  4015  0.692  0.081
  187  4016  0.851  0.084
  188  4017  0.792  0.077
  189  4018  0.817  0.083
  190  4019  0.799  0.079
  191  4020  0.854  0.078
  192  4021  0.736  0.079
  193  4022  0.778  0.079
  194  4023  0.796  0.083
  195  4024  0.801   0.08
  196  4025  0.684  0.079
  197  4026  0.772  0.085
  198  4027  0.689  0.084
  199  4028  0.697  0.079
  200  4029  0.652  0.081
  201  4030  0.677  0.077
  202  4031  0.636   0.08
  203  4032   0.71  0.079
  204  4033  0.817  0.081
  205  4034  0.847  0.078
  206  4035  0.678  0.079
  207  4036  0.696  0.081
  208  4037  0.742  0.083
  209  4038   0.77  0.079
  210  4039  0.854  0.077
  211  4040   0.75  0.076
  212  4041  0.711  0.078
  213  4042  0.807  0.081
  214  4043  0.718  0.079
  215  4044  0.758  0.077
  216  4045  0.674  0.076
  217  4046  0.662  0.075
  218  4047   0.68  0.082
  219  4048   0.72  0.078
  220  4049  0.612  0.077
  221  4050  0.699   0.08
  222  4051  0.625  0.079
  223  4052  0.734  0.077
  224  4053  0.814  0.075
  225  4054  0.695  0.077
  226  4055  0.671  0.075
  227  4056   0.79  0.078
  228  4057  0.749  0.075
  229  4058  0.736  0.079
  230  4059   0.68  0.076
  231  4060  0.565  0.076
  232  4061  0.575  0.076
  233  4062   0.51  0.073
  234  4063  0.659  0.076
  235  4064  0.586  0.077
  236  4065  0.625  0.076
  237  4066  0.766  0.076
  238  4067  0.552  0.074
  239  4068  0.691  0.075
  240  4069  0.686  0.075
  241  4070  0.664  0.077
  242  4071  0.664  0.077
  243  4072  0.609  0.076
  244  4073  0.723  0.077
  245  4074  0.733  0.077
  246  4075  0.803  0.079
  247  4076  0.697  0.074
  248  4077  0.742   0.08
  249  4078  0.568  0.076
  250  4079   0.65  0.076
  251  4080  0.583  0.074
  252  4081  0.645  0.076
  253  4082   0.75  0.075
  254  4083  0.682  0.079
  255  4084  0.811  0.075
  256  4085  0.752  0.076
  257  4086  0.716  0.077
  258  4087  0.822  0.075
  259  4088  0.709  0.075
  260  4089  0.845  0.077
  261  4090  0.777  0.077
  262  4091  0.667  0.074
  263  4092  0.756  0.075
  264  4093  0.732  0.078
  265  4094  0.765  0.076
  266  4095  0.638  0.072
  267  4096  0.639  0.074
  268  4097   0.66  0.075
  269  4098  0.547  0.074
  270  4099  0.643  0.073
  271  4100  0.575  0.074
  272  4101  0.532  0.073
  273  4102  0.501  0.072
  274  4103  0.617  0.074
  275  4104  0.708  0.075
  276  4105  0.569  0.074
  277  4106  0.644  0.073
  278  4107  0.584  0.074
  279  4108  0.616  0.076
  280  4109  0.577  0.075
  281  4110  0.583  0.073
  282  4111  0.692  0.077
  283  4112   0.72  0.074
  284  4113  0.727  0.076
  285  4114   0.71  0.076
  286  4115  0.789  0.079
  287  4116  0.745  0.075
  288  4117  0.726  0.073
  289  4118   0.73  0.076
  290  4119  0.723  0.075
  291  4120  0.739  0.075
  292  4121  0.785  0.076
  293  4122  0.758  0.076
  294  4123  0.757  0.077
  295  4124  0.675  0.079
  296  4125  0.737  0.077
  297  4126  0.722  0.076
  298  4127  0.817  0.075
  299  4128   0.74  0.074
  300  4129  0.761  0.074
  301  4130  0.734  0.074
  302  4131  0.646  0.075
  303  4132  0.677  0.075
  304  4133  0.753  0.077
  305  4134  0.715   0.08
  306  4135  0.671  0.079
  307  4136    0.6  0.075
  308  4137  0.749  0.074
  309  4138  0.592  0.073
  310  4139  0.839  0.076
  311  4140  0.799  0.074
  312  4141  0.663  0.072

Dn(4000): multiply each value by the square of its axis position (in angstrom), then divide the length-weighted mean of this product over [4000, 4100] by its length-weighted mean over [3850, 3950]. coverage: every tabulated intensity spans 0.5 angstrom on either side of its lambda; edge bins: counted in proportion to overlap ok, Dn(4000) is 1.73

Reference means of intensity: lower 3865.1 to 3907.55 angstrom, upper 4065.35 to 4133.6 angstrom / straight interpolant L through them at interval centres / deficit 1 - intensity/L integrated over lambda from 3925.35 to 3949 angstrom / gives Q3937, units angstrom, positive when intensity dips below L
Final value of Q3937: 7.3 angstrom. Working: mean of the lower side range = 0.449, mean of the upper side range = 0.692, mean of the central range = 0.351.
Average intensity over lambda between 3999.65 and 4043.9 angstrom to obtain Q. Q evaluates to 0.742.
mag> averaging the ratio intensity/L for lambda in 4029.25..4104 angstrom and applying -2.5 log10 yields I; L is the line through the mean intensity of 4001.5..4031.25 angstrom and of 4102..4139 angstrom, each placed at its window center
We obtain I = 0.04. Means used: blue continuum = 0.738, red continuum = 0.696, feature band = 0.691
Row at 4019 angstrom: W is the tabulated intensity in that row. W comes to 0.799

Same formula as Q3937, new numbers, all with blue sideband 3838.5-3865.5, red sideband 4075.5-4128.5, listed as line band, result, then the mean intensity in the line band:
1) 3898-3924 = -3.5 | 0.534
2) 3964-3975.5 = 4.9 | 0.31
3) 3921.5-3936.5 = 4.4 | 0.347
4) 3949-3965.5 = 1.5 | 0.475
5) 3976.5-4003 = -4.7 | 0.661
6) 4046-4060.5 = -1.4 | 0.697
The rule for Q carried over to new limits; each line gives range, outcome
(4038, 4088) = 0.694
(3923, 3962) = 0.412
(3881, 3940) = 0.444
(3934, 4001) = 0.494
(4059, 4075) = 0.647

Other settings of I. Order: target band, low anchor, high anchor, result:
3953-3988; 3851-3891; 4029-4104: 0.19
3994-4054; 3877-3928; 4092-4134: -0.22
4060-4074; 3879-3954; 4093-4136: -0.02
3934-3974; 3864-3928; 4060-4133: 0.32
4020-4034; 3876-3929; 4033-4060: -0.07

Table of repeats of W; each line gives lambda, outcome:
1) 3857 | 0.422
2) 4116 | 0.745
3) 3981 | 0.533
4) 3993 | 0.681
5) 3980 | 0.587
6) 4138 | 0.592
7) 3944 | 0.432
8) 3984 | 0.689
